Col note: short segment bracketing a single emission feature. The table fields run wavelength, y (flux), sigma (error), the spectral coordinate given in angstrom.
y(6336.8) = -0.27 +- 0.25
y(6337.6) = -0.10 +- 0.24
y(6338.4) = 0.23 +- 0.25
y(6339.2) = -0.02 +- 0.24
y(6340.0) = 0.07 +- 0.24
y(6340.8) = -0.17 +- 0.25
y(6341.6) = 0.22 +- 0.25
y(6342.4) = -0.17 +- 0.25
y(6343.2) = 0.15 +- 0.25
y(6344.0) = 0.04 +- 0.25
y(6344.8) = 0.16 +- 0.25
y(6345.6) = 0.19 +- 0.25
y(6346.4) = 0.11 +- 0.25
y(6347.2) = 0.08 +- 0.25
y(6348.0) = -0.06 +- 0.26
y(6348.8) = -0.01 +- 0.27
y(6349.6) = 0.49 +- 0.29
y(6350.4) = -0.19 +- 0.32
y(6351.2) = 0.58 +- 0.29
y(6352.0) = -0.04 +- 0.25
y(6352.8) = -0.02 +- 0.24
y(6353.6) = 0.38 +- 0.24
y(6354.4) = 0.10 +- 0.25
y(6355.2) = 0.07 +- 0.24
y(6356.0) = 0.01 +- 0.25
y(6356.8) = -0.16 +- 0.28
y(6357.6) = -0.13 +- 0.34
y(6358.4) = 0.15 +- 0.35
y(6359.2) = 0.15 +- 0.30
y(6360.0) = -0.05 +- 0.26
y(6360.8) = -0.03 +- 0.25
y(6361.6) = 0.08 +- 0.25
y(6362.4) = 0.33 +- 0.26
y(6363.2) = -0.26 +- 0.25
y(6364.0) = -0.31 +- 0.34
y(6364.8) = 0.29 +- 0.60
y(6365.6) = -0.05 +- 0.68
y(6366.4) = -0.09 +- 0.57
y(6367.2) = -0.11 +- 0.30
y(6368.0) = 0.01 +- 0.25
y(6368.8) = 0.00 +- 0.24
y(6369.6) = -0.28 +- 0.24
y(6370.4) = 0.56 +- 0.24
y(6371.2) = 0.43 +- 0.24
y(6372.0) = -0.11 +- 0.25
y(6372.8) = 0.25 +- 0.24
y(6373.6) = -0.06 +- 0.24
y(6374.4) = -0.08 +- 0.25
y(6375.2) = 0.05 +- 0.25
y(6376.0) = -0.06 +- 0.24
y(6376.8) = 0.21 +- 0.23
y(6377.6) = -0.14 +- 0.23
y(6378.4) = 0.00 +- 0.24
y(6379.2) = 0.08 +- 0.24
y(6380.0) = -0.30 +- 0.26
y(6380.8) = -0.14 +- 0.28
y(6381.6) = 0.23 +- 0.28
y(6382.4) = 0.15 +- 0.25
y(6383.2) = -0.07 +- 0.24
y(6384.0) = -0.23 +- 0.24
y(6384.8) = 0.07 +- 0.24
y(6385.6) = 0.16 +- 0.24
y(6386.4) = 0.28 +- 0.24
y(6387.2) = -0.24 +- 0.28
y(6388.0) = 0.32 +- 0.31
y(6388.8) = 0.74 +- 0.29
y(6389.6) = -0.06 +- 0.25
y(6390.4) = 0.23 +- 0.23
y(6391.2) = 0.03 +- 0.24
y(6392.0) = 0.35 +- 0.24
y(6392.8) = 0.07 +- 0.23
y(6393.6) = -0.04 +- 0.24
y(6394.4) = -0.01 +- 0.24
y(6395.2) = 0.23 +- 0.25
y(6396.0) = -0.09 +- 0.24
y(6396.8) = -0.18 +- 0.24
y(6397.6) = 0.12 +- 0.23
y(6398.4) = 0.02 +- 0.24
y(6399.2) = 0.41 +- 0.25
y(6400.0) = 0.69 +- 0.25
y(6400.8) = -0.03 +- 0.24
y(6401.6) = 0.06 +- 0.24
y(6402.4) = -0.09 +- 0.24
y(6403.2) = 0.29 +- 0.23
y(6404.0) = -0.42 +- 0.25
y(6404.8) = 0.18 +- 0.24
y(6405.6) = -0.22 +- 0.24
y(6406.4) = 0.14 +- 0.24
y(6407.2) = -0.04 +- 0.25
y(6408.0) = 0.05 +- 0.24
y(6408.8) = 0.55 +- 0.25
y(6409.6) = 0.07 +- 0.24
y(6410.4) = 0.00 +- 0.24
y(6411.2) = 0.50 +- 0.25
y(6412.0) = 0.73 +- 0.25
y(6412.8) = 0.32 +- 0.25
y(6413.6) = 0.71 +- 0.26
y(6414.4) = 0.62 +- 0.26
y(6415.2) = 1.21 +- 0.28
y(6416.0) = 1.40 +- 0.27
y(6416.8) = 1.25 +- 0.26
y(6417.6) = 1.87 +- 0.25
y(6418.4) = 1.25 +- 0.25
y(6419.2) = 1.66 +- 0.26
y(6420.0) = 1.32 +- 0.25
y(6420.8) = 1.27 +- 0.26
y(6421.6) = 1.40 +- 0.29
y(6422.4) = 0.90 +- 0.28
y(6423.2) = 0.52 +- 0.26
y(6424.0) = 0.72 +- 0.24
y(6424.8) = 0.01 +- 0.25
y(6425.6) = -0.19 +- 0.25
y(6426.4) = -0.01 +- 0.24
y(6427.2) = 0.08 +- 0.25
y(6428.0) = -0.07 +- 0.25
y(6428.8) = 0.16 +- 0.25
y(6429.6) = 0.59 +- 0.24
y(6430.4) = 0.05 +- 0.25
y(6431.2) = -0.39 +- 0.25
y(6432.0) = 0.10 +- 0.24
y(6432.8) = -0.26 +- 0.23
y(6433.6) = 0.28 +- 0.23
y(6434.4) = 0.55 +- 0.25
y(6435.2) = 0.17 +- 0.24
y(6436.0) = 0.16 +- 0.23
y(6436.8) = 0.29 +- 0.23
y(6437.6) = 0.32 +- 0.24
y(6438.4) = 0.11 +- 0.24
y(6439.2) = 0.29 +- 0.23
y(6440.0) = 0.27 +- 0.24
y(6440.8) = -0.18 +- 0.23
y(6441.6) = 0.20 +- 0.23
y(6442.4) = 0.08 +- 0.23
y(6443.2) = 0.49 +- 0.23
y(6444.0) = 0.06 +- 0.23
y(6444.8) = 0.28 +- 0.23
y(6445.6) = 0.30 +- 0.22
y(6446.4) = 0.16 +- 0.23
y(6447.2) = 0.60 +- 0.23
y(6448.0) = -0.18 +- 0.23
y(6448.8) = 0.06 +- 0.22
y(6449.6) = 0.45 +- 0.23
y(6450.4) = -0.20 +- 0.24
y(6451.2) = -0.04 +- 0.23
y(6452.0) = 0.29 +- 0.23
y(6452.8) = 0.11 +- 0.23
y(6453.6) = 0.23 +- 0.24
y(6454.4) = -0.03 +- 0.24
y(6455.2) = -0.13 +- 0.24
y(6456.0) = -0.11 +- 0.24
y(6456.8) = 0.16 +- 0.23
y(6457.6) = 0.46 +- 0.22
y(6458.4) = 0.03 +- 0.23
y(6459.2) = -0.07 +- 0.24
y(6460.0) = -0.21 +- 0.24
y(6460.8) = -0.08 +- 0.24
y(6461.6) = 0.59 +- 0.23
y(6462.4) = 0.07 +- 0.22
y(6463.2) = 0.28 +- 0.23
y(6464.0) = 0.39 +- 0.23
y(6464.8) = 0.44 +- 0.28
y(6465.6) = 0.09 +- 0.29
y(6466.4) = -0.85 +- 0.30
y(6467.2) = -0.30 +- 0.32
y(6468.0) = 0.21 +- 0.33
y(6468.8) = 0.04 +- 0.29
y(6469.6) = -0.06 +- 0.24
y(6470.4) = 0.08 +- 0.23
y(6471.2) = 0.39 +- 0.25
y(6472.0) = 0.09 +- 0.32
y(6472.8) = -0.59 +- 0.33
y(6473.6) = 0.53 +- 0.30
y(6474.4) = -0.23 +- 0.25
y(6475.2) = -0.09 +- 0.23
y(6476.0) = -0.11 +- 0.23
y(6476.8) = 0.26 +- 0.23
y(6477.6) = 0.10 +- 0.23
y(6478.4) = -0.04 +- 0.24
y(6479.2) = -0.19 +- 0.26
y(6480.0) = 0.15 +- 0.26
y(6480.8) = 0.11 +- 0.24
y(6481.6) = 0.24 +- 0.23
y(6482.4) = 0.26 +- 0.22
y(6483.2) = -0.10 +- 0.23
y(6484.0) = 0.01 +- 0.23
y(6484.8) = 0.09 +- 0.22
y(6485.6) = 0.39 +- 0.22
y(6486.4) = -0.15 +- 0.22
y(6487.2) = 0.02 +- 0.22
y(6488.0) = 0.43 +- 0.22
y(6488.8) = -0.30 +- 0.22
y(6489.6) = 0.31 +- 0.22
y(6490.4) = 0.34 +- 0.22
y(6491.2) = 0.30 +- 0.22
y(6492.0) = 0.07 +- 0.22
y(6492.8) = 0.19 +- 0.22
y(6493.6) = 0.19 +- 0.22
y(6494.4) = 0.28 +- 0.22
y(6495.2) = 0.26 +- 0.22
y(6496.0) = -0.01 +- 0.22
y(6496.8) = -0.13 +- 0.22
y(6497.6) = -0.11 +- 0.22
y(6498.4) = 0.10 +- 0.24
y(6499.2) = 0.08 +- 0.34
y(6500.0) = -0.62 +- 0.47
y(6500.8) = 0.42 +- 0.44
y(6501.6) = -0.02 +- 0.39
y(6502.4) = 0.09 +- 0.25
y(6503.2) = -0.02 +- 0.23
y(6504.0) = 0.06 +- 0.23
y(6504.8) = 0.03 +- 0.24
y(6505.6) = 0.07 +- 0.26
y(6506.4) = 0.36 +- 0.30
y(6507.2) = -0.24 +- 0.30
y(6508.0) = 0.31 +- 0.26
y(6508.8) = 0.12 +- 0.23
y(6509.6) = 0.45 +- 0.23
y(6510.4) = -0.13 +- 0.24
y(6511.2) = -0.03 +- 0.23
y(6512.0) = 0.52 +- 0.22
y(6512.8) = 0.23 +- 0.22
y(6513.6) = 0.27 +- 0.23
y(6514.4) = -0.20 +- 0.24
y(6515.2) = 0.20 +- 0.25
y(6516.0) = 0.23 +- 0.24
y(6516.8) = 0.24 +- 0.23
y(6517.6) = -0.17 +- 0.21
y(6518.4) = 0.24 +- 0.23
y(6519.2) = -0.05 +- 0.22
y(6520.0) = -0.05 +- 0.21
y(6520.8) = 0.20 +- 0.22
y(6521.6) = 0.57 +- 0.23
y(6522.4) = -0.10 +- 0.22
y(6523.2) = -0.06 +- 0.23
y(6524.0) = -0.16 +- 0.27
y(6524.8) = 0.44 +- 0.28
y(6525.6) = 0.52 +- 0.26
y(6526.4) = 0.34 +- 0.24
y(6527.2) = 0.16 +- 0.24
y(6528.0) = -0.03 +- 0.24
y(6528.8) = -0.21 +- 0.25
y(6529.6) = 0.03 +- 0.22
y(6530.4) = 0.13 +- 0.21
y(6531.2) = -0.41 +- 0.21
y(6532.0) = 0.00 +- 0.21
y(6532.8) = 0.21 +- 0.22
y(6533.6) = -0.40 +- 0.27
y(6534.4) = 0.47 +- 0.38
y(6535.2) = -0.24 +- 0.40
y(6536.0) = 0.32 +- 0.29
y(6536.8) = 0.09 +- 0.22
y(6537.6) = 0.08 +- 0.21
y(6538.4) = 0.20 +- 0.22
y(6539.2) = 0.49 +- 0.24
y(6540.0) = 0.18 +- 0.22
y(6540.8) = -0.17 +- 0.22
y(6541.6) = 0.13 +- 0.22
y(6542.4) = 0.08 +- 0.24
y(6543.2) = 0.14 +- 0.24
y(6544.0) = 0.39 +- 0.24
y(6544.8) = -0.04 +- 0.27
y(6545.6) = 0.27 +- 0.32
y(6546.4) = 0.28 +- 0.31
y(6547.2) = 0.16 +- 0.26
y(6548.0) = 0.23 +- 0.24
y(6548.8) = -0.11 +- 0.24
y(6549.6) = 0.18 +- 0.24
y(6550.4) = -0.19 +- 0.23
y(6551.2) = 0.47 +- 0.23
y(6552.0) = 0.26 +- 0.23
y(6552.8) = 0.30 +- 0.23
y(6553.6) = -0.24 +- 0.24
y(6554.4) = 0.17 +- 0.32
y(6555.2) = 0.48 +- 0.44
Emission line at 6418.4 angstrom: [O II] 3727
